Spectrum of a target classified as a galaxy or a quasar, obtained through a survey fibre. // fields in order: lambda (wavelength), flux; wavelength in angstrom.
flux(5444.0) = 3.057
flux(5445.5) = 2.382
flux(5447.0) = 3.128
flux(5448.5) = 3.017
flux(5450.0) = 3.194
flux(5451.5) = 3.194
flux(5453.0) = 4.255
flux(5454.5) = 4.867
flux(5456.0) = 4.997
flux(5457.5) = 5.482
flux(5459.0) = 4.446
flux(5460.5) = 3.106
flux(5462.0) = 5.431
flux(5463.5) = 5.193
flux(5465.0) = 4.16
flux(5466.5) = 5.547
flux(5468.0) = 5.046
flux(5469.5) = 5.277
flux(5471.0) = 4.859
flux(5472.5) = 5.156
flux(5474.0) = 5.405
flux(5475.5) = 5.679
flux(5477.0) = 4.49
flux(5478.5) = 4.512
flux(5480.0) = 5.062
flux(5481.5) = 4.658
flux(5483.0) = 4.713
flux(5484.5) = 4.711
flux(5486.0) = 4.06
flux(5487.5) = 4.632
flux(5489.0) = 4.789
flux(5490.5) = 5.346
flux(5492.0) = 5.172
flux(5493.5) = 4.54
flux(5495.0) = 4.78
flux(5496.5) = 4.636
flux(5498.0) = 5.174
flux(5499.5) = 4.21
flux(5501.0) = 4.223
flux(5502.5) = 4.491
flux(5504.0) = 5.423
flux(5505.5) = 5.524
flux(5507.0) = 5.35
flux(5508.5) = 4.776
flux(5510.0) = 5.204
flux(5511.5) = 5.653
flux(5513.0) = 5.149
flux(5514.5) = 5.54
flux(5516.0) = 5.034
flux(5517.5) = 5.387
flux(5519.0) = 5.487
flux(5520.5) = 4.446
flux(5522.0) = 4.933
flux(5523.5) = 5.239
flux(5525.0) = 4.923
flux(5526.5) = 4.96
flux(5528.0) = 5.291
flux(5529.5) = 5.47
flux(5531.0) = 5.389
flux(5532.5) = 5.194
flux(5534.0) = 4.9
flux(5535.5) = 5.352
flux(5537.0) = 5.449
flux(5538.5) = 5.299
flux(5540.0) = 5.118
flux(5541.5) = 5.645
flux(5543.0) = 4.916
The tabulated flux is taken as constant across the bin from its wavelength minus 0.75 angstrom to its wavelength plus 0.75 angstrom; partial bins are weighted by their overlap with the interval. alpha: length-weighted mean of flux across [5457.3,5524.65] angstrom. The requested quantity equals 4.93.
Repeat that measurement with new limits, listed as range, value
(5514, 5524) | 5.14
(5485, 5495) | 4.76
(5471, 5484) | 4.95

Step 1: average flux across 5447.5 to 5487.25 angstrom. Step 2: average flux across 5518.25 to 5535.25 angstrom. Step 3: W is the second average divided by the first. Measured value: 1.11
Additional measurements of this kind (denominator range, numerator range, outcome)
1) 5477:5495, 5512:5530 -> 1.09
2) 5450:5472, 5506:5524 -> 1.11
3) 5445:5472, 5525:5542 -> 1.21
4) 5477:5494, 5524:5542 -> 1.11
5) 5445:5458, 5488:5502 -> 1.24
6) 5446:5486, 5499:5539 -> 1.12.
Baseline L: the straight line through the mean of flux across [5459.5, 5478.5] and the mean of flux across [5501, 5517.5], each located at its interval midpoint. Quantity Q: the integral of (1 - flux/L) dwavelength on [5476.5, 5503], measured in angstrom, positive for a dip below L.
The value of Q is 1.9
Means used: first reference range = 4.92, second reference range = 5.18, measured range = 4.68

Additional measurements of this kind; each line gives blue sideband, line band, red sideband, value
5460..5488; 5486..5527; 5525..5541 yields 0.61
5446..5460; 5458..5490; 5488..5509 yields -2.93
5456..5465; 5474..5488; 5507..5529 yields 0.29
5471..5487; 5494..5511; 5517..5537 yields 0.35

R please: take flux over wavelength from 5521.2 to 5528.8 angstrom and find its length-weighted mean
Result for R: 5.07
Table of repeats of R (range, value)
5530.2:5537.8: 5.26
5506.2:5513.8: 5.23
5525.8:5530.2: 5.24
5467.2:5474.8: 5.15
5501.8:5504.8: 4.97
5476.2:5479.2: 4.52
